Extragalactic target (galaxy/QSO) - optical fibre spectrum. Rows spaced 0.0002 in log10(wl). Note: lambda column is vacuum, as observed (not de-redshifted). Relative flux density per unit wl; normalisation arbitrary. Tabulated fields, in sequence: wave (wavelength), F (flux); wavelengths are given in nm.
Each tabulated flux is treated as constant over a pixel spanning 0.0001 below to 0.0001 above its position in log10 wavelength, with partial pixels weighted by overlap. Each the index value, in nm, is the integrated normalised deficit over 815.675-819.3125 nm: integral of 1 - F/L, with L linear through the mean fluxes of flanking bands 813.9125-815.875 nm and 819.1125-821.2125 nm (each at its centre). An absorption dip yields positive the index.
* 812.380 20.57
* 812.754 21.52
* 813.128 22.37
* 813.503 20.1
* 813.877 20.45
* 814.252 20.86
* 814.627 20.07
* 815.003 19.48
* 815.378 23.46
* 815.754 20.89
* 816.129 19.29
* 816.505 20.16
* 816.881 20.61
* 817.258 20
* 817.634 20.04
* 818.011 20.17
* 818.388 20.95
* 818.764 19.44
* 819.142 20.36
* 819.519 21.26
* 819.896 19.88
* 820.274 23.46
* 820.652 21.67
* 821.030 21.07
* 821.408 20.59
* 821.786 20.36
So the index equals 0.17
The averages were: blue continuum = 20.9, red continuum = 21.4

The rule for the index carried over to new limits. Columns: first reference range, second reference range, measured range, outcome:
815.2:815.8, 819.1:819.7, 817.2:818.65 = 0.08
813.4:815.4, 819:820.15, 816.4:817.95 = 0.03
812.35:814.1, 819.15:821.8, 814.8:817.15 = 0.05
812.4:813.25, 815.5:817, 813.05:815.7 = 0.02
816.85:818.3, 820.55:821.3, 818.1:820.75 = -0.02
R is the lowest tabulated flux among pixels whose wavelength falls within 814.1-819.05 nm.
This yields 19.29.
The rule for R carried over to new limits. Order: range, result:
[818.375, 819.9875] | 19.44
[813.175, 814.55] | 20.1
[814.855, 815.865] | 19.48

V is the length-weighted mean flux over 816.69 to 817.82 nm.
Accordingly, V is 20.2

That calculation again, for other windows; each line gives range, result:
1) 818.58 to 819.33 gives 19.9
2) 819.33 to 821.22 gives 21.5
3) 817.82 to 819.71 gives 20.4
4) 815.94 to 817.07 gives 20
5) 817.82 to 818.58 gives 20.6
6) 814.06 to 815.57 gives 21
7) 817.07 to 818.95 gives 20.1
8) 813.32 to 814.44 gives 20.5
